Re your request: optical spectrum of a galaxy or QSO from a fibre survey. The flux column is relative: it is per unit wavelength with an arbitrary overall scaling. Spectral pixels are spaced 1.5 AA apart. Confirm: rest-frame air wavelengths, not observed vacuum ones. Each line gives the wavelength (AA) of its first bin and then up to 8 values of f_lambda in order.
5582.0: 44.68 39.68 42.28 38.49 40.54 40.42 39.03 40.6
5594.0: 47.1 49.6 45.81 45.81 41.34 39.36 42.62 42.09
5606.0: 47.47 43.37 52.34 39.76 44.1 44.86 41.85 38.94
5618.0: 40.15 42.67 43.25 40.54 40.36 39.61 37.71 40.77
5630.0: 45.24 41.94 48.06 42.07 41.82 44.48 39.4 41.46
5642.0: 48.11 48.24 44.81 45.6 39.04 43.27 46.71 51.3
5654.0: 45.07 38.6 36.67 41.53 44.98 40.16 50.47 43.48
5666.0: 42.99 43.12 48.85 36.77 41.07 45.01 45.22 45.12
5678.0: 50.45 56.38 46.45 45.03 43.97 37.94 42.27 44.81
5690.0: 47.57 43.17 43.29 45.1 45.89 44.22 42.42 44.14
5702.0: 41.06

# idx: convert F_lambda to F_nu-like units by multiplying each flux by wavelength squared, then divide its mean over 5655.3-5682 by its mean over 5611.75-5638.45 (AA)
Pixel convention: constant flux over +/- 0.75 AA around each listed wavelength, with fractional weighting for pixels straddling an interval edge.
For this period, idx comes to 1.1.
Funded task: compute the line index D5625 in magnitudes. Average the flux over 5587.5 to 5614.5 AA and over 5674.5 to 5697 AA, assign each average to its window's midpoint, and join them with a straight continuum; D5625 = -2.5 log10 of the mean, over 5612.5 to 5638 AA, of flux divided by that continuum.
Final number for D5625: 0.06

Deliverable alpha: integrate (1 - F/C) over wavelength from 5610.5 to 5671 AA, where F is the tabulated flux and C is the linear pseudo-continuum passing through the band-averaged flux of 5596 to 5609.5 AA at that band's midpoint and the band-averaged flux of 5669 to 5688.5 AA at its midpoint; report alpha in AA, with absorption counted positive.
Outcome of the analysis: 2.2 AA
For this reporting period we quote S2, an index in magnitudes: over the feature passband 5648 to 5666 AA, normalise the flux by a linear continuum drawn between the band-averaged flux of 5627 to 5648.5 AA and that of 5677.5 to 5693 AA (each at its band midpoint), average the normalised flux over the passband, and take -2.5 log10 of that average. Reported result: 0.02 mag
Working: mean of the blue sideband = 43.5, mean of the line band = 43.6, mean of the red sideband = 45.6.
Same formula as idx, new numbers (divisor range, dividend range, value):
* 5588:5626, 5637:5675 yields 1.04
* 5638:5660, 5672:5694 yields 1.05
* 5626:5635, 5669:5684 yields 1.09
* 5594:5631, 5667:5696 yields 1.07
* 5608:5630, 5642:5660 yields 1.06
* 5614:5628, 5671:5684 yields 1.17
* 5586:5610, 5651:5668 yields 1.02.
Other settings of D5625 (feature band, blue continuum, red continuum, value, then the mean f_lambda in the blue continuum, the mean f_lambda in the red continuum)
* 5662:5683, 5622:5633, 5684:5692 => -0.07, 41.4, 43.2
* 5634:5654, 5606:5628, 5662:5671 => -0.02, 42.3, 44.4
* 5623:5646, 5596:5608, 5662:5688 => 0.03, 43.6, 44.9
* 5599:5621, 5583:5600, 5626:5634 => -0.01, 42.7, 42.6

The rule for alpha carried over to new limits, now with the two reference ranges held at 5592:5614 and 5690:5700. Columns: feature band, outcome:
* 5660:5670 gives -0.1 AA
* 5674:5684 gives -0.8 AA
